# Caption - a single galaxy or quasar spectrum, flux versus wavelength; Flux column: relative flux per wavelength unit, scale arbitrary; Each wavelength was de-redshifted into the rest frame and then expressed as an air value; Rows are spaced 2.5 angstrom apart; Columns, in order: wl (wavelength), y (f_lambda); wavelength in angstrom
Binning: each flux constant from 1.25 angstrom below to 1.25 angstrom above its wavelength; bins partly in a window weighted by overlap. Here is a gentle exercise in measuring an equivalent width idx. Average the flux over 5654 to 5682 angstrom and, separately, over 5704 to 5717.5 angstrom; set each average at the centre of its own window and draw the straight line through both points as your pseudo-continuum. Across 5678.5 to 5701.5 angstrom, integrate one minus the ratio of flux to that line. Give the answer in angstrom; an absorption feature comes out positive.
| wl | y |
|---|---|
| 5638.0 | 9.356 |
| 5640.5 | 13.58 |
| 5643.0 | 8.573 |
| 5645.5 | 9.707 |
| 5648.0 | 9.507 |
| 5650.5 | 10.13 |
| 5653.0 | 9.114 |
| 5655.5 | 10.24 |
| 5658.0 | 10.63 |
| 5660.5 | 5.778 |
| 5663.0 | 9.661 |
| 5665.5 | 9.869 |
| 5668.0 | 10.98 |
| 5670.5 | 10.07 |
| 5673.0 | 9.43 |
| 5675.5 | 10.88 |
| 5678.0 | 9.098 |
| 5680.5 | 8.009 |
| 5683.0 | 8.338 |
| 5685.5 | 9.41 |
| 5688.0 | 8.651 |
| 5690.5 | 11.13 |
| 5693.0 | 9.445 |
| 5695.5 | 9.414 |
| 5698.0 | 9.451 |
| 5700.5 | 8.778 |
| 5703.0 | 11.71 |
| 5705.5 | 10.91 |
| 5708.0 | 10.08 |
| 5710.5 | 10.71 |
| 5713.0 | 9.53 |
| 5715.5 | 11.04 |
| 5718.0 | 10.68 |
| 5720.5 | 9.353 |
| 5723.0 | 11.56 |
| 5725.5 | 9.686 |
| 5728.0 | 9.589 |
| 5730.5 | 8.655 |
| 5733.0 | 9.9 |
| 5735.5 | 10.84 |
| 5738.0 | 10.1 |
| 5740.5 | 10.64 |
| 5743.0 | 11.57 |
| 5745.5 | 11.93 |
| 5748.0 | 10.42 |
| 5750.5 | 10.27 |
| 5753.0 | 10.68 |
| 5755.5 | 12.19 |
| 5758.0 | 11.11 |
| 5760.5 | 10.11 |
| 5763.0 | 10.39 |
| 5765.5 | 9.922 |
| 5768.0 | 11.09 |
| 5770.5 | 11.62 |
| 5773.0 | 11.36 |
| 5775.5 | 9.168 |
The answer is 1.9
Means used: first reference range 9.5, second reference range 10.5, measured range 9.18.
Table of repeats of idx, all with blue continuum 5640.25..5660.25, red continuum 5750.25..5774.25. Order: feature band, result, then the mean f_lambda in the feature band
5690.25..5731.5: 1.2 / 10.1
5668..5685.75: 1.1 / 9.43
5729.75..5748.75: 0.2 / 10.6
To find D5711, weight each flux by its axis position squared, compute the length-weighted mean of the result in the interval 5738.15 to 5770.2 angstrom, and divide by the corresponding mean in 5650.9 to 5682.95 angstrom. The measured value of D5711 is 1.18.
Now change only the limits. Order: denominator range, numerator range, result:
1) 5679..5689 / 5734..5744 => 1.27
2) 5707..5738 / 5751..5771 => 1.08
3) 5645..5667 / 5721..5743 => 1.11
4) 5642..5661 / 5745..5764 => 1.20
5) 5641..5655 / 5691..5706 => 1.05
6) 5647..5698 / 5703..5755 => 1.13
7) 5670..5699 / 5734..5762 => 1.18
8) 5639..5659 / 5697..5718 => 1.04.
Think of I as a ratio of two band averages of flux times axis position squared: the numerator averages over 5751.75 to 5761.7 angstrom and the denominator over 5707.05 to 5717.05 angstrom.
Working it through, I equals 1.1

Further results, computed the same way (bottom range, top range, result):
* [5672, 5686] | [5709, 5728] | 1.14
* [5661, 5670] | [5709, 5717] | 1.08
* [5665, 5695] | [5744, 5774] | 1.17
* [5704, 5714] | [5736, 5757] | 1.07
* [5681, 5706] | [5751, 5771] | 1.15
